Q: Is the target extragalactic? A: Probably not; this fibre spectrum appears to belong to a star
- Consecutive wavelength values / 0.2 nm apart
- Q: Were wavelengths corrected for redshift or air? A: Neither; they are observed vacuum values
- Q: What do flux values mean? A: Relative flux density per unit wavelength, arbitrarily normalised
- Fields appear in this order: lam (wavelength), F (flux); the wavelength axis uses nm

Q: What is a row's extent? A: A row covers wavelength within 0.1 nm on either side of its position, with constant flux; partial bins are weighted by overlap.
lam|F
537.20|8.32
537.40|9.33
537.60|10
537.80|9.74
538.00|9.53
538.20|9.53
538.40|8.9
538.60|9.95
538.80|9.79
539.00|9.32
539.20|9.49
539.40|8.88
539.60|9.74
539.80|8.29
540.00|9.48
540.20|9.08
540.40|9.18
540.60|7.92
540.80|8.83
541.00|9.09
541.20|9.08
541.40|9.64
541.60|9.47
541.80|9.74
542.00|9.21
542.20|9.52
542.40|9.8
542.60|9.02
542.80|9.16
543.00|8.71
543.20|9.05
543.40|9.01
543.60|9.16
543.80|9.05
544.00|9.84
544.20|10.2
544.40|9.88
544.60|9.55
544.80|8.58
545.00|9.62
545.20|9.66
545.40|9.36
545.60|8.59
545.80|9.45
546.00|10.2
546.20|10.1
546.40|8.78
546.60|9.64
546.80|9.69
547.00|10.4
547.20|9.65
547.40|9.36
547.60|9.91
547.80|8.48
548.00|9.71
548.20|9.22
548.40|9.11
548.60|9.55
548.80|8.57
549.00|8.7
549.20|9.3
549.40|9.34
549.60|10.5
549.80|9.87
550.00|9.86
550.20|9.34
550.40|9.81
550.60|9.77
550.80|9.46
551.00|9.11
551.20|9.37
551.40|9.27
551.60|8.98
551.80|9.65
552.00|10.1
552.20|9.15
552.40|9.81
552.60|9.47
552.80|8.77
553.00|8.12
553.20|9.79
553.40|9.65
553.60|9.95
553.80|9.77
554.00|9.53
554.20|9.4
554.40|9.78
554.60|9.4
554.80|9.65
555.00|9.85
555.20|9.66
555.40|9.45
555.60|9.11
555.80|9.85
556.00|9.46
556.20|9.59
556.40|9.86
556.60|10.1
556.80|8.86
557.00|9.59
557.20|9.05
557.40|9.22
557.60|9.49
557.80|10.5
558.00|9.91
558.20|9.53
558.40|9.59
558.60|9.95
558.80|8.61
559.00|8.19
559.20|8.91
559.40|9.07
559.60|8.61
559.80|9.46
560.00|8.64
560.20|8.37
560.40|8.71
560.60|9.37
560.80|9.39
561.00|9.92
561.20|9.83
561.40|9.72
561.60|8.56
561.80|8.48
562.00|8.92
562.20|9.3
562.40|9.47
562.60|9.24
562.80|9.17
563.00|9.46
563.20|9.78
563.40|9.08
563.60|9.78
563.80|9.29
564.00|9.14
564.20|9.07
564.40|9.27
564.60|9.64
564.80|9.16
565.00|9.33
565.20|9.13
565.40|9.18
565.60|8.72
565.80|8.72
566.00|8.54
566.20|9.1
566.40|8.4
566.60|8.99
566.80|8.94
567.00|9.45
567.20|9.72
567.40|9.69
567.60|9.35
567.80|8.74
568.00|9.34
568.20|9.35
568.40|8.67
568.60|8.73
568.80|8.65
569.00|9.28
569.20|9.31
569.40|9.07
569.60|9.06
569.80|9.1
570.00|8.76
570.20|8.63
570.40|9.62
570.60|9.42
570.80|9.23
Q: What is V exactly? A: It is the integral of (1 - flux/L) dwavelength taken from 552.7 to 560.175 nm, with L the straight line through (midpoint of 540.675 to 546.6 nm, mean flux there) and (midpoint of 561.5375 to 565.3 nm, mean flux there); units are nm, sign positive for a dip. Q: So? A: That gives -0.09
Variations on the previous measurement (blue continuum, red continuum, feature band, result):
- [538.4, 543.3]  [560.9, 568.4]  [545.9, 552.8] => -0.210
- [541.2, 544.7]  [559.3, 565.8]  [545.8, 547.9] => -0.057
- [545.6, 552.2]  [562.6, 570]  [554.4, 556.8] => -0.065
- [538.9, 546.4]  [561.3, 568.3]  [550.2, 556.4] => -0.174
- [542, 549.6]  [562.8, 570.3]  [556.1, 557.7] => -0.038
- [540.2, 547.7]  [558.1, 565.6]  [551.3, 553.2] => 0.001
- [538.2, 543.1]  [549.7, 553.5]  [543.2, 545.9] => -0.019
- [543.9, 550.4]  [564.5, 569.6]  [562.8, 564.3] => -0.032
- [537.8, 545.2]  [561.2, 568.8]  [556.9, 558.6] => -0.080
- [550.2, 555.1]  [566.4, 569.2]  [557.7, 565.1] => 0.016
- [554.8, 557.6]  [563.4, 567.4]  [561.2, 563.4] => 0.009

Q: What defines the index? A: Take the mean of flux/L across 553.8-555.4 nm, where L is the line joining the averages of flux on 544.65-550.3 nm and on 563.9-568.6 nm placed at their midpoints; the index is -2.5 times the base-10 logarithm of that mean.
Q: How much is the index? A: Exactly -0.03 mag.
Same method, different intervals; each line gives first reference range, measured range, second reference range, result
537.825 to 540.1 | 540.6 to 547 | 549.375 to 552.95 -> 0.01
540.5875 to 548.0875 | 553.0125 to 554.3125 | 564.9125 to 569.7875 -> -0.04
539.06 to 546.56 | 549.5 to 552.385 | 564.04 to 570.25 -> -0.04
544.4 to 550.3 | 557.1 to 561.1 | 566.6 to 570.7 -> 0.01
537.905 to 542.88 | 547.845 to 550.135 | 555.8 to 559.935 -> -0.01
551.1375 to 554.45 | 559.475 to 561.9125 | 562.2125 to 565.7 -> 0.03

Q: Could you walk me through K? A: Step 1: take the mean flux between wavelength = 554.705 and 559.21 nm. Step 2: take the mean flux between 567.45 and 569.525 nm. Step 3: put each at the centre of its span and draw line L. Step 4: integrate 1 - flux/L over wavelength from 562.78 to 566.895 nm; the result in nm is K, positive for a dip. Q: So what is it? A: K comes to 0.03 nm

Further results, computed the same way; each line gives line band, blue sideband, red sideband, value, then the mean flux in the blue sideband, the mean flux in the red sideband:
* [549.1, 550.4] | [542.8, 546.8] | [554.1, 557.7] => -0.036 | 9.39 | 9.52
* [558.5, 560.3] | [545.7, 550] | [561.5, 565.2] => 0.084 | 9.51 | 9.23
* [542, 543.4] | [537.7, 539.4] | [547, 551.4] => 0.041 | 9.49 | 9.45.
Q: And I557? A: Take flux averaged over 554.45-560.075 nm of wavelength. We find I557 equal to 9.41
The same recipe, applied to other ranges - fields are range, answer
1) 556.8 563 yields 9.22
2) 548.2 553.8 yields 9.42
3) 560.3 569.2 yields 9.18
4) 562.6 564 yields 9.39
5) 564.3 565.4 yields 9.29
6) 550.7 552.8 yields 9.41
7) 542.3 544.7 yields 9.37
